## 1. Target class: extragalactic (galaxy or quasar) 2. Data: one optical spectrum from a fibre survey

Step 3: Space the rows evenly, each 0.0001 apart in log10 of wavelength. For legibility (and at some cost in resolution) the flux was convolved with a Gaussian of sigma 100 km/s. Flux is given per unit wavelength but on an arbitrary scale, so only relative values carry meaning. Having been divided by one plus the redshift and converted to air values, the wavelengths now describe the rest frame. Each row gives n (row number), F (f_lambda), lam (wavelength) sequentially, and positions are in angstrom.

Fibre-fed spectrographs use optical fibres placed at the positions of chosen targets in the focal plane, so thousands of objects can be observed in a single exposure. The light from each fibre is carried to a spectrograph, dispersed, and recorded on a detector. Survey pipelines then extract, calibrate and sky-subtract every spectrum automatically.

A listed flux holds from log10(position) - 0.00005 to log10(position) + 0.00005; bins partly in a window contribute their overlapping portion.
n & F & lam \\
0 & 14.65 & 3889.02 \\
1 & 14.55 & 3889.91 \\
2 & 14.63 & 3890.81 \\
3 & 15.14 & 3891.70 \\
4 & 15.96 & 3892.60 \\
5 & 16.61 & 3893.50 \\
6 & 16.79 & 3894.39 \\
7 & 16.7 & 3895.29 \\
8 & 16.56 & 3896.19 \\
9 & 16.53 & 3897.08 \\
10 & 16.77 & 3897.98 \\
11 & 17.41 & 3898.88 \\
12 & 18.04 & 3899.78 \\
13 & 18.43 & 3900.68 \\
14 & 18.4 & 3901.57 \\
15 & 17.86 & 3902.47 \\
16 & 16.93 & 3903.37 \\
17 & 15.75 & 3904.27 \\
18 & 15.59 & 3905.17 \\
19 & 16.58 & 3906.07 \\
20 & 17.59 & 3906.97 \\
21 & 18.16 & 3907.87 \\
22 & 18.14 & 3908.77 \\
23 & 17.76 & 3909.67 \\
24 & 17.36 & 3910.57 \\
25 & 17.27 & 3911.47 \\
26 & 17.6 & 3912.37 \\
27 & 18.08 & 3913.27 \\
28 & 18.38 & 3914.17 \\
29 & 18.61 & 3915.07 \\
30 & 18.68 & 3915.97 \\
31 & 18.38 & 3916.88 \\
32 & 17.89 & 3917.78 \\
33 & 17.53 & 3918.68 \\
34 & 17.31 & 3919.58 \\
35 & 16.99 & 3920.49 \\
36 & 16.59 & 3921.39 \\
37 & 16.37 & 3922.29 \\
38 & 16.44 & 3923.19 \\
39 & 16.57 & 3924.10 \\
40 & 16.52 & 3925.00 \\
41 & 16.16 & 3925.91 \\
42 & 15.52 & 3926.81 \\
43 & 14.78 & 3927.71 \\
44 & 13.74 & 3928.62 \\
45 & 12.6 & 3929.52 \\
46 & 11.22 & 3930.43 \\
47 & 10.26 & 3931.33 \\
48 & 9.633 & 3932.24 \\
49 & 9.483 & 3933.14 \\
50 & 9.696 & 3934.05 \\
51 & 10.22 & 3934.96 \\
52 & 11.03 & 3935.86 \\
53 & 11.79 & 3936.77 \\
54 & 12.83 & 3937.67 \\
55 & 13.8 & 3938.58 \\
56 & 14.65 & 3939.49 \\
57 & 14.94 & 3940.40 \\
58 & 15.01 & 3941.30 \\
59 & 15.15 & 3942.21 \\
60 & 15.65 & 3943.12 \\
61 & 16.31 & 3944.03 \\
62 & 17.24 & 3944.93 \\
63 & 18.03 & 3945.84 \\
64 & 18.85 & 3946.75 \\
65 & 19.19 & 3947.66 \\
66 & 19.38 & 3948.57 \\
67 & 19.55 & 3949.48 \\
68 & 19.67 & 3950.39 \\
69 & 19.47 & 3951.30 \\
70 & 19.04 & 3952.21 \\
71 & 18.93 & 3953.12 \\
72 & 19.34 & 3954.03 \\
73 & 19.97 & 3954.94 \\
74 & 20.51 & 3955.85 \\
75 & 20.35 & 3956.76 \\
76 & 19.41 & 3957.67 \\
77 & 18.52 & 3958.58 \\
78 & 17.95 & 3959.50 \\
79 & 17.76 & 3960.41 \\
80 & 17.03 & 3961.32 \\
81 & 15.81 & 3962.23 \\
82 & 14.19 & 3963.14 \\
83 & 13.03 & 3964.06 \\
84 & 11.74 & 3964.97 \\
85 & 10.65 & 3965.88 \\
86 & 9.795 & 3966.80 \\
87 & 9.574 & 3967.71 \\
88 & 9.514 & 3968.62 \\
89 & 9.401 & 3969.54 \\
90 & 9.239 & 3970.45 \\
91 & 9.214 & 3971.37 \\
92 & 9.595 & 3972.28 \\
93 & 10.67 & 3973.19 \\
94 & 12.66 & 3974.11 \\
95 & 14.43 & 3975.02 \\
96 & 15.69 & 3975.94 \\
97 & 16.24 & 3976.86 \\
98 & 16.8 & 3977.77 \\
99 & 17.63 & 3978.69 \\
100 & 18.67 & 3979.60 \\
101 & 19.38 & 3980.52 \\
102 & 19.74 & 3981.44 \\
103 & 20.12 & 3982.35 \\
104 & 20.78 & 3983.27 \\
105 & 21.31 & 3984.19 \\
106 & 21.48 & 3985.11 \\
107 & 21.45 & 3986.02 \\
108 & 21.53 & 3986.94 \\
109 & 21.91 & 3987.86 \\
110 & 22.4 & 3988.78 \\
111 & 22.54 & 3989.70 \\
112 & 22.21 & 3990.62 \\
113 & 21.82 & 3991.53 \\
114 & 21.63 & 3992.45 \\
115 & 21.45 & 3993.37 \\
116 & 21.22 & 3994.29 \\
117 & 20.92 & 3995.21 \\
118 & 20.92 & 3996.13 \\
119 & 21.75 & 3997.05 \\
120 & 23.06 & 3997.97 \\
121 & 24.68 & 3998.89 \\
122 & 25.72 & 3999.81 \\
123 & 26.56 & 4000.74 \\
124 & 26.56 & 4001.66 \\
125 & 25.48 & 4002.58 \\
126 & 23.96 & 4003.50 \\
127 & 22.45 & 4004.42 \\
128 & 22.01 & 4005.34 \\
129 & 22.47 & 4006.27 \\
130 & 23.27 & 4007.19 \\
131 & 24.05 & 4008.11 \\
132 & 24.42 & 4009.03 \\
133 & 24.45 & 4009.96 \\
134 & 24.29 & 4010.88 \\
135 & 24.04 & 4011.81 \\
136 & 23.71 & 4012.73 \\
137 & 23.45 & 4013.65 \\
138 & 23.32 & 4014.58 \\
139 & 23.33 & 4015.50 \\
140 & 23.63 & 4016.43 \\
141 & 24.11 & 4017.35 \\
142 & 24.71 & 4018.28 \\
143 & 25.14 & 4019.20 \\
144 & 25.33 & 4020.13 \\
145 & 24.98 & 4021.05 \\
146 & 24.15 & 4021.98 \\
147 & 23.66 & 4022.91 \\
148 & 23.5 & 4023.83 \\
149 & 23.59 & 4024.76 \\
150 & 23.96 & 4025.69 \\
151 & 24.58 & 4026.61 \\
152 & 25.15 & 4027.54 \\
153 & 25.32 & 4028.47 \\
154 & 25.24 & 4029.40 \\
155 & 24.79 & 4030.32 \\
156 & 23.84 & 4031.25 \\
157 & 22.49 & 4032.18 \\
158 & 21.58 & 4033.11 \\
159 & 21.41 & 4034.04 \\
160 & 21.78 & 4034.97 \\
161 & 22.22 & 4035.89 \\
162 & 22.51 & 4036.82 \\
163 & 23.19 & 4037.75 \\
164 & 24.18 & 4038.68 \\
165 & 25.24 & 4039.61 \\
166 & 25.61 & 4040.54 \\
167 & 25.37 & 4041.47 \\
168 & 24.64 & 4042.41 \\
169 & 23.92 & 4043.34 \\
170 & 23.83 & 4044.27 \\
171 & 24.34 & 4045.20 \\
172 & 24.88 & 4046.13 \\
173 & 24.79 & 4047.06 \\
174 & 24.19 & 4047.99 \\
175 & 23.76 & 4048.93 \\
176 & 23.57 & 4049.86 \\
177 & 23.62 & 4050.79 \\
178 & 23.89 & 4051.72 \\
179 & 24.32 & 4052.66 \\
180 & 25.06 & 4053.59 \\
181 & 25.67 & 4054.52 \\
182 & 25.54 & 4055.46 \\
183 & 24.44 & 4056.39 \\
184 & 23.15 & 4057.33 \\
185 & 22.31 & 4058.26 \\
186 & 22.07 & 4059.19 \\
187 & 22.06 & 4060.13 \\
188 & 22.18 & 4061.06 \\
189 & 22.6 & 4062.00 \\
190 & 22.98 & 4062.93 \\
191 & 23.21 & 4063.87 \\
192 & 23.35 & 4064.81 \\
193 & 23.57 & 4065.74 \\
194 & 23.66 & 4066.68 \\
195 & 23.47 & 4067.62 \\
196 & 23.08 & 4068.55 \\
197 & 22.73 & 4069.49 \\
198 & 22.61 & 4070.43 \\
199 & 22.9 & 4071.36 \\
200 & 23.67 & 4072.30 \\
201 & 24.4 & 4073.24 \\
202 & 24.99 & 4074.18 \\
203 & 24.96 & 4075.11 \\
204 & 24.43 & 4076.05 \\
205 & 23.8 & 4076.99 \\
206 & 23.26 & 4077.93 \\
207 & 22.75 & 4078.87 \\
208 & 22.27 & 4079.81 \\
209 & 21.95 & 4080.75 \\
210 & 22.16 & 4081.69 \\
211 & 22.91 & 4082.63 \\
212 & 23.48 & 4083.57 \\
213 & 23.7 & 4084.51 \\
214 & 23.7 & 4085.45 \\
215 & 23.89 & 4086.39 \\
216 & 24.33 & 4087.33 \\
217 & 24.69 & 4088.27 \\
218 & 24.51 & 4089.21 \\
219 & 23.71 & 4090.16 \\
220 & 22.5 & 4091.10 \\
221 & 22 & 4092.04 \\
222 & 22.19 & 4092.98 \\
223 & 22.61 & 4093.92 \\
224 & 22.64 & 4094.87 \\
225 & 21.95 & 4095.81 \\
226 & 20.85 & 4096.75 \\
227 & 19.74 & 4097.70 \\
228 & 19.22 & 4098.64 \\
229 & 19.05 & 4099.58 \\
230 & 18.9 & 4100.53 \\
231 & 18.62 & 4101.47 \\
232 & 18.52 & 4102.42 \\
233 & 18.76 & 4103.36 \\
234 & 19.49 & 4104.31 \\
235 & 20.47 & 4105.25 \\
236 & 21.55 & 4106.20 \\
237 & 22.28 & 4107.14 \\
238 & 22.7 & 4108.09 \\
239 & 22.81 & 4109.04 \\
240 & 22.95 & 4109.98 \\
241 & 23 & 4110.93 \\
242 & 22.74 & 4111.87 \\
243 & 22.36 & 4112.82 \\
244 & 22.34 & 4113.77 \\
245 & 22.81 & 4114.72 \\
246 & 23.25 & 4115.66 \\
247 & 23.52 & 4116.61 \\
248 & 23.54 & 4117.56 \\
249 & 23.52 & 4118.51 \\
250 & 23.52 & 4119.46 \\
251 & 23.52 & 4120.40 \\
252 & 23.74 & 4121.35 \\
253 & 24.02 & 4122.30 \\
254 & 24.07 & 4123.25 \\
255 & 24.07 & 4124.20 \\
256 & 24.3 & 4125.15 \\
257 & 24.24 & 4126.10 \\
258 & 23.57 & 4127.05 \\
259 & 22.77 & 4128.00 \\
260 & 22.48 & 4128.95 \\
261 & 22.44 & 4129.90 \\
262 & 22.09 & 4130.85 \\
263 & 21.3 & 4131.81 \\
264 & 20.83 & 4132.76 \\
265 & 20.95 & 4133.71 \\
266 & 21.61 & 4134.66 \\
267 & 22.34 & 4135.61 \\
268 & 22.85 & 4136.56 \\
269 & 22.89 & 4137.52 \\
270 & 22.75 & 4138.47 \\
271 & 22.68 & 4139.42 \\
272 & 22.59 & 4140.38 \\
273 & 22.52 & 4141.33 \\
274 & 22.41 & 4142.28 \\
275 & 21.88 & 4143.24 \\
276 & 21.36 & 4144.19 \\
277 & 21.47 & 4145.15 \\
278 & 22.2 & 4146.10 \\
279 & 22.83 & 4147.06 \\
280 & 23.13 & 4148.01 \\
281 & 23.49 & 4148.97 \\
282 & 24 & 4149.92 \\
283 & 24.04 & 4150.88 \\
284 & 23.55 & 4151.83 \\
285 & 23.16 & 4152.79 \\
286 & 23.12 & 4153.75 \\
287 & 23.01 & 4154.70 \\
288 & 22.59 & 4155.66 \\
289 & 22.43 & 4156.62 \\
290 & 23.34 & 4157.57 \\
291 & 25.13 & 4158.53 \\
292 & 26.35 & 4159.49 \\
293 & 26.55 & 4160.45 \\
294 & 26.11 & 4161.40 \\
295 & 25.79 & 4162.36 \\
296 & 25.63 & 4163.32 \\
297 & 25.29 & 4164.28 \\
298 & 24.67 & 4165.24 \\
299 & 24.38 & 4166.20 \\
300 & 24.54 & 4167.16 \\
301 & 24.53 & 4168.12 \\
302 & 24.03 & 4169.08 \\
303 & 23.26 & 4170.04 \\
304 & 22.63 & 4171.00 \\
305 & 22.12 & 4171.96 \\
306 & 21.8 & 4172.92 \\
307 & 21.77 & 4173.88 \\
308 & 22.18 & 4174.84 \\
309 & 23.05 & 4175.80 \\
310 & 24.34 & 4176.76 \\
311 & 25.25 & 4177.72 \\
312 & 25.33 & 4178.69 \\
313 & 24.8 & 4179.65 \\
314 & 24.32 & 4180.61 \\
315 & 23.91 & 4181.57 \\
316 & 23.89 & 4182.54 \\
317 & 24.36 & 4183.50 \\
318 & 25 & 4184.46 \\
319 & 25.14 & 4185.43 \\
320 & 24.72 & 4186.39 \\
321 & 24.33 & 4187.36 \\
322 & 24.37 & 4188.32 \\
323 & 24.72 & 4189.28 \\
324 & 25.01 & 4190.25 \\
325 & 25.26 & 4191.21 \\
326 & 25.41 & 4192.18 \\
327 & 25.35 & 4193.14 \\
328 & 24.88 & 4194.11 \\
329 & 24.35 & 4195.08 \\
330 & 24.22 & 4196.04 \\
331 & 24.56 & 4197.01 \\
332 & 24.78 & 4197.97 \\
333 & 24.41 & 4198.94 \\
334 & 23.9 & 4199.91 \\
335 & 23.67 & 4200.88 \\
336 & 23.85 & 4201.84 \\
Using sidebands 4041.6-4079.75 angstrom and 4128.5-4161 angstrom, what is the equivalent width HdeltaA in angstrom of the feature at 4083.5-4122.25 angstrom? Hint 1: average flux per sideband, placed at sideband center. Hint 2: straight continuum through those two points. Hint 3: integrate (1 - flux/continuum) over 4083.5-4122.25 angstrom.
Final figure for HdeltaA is 1.80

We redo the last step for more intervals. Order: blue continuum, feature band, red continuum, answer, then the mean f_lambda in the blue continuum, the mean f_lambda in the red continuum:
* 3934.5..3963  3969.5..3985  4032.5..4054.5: 2.79 angstrom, 17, 23.9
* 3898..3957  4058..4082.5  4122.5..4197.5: -2.68 angstrom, 16.4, 23.7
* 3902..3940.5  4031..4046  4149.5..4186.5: -3.06 angstrom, 15.4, 24.1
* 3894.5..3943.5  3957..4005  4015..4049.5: 5.07 angstrom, 15.7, 24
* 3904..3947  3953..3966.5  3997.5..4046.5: 1.16 angstrom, 15.5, 24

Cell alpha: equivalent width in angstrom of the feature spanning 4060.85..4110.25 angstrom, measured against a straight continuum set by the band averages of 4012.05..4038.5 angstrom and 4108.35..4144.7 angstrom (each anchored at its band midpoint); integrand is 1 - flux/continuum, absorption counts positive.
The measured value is 1.6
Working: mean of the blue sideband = 23.8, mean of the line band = 22.4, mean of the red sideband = 22.8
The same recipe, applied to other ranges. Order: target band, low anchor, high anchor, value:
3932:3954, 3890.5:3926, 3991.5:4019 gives 4.5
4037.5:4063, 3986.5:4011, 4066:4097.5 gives -0.9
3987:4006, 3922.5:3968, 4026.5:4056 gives -2.7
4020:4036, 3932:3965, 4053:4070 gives -1.9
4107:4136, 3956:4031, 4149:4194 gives 0.3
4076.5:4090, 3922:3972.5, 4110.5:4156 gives -1.7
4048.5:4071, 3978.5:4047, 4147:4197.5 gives 0.1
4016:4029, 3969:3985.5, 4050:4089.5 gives -3.3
